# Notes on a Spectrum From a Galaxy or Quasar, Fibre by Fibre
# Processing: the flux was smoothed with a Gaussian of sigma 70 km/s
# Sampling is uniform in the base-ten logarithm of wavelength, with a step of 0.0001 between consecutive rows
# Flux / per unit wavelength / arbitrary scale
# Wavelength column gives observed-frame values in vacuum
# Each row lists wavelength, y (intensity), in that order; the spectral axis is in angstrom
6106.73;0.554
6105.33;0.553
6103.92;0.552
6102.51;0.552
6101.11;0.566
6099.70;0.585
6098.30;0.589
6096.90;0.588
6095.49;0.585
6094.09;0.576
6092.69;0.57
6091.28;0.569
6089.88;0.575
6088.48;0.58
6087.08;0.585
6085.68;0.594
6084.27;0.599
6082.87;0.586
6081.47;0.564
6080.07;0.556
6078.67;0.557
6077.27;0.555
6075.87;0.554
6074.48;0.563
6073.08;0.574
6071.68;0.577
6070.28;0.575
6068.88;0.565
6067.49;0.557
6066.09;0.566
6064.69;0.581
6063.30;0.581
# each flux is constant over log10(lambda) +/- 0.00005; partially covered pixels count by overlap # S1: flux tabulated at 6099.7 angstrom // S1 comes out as 0.585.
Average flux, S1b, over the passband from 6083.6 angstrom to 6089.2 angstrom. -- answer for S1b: 0.589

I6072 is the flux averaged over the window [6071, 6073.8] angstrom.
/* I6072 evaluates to 0.575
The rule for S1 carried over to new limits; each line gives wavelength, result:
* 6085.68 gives 0.594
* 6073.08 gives 0.574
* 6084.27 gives 0.599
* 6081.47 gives 0.564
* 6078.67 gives 0.557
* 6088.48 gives 0.58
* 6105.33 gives 0.553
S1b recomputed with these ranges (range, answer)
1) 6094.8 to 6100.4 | 0.587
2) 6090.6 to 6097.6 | 0.577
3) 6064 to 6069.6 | 0.567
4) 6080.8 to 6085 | 0.582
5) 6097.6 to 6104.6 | 0.569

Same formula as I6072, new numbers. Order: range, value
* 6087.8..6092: 0.574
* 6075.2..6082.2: 0.557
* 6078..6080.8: 0.557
